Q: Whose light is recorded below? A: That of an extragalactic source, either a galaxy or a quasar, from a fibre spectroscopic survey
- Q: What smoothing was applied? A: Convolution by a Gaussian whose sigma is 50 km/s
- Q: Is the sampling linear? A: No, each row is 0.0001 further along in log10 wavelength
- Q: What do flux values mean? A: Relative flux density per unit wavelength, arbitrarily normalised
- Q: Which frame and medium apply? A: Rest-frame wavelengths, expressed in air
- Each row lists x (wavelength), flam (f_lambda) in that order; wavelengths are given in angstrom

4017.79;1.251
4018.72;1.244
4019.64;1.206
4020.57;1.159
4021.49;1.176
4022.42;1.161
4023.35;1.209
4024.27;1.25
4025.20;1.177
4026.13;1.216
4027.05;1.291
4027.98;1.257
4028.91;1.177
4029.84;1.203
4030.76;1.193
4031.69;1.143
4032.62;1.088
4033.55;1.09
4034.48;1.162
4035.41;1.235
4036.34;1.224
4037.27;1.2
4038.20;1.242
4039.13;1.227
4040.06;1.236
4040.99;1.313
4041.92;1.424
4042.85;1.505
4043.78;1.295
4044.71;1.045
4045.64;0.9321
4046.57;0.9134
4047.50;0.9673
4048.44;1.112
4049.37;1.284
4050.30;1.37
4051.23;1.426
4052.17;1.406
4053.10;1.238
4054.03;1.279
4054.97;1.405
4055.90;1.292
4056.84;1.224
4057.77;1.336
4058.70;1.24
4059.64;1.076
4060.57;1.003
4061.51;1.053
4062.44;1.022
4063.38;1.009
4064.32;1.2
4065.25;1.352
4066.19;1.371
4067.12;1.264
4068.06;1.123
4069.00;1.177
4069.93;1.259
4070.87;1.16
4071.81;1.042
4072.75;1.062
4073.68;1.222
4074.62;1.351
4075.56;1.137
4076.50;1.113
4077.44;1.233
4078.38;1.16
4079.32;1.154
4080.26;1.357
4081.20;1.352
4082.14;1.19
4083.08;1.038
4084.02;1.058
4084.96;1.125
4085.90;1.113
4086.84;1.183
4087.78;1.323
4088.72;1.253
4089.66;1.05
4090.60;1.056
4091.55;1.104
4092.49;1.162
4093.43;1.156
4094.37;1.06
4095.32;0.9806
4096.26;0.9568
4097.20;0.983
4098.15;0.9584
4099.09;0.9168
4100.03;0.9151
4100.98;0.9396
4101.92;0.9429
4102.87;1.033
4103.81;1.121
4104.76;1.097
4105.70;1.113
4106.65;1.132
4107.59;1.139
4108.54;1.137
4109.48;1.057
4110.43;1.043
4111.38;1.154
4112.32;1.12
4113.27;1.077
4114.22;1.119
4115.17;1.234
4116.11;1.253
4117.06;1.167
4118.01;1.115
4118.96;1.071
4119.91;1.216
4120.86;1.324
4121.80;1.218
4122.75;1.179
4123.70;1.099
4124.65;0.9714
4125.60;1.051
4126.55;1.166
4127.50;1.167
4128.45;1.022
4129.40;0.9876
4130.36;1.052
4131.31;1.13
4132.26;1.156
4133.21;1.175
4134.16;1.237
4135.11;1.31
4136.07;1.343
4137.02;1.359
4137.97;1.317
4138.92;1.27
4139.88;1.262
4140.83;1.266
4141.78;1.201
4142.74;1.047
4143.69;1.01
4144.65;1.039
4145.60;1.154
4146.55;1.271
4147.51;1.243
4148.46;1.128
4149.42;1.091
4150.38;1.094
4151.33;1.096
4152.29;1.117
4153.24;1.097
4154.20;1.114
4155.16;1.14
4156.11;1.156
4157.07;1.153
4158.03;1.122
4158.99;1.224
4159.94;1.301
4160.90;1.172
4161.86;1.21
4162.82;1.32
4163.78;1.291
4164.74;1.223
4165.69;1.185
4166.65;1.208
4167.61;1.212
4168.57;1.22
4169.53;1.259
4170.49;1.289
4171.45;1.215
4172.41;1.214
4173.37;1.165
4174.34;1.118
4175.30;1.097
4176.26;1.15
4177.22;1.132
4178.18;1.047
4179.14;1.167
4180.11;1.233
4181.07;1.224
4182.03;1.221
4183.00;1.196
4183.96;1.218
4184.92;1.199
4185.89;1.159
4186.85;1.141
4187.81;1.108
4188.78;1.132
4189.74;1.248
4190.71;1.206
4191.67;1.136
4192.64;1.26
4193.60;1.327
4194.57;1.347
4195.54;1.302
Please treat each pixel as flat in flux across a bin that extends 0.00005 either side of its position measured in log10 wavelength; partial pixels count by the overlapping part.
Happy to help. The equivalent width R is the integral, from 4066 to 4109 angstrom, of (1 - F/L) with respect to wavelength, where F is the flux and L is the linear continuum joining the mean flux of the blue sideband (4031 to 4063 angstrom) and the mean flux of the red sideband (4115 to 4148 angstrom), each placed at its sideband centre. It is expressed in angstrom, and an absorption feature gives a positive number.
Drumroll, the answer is 2.41 angstrom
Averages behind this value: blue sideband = 1.21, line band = 1.12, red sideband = 1.17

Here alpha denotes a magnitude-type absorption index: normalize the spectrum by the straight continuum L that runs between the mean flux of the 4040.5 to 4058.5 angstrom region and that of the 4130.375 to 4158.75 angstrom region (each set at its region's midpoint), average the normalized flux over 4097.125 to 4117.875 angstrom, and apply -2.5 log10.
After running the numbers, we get 0.12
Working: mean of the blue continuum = 1.25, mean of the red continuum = 1.17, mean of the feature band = 1.08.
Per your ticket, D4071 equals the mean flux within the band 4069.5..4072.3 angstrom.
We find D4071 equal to 1.15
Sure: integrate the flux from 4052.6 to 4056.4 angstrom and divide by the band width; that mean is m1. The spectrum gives 1.3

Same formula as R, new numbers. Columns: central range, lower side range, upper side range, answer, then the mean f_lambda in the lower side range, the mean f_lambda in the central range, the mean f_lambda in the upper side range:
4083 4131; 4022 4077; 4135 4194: 4.0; 1.2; 1.1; 1.19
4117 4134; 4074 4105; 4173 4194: 0.1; 1.11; 1.13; 1.18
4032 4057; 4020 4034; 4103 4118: -1.1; 1.19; 1.23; 1.13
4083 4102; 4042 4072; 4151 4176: 2.1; 1.2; 1.06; 1.19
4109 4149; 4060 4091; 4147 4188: 0.5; 1.17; 1.16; 1.18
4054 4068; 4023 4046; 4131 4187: 0.1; 1.21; 1.2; 1.19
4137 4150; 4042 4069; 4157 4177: 0.3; 1.21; 1.18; 1.21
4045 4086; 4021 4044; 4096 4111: -1.8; 1.23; 1.19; 1.03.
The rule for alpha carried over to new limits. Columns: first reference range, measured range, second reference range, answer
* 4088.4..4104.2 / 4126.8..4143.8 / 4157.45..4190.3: -0.07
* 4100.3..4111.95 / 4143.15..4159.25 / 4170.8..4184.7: 0.01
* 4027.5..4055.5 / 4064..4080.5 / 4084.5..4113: -0.06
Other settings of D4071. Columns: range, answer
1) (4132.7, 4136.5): 1.26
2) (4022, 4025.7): 1.2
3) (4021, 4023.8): 1.18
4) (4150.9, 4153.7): 1.1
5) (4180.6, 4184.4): 1.21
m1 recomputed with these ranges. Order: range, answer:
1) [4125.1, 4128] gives 1.13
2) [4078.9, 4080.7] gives 1.26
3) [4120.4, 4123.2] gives 1.24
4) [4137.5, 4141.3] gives 1.28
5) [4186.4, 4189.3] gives 1.13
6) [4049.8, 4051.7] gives 1.4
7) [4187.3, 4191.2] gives 1.17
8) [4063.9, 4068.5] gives 1.26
